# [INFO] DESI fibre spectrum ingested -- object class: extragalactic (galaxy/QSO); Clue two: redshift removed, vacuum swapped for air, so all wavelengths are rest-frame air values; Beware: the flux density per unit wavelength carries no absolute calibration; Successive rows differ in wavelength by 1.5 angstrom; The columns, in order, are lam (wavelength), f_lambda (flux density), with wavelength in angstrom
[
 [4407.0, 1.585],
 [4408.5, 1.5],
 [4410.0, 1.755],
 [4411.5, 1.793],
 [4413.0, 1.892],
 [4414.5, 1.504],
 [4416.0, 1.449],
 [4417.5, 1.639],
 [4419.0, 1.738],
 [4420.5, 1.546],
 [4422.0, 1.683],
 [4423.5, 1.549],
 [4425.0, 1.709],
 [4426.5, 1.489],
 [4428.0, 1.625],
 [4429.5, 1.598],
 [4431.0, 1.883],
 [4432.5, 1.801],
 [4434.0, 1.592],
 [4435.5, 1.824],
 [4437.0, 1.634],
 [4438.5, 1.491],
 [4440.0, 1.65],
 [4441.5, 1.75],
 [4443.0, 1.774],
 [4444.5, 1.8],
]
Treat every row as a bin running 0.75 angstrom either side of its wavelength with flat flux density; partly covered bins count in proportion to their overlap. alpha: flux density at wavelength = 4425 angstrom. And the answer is 1.709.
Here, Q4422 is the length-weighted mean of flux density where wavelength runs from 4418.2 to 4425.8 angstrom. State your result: 1.64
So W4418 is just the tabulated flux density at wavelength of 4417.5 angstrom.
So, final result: 1.639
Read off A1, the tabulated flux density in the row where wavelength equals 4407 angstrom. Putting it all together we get 1.585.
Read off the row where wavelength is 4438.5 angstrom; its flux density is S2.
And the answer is 1.491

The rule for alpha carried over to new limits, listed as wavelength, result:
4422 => 1.683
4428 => 1.625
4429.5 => 1.598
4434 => 1.592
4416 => 1.449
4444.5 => 1.8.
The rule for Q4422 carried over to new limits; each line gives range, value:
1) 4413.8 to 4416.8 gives 1.48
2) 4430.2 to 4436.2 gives 1.77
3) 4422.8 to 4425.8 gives 1.63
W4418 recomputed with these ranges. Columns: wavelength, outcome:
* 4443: 1.774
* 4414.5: 1.504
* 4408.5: 1.5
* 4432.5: 1.801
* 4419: 1.738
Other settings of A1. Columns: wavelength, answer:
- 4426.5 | 1.489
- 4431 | 1.883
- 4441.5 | 1.75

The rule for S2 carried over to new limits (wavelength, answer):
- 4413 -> 1.892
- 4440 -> 1.65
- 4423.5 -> 1.549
